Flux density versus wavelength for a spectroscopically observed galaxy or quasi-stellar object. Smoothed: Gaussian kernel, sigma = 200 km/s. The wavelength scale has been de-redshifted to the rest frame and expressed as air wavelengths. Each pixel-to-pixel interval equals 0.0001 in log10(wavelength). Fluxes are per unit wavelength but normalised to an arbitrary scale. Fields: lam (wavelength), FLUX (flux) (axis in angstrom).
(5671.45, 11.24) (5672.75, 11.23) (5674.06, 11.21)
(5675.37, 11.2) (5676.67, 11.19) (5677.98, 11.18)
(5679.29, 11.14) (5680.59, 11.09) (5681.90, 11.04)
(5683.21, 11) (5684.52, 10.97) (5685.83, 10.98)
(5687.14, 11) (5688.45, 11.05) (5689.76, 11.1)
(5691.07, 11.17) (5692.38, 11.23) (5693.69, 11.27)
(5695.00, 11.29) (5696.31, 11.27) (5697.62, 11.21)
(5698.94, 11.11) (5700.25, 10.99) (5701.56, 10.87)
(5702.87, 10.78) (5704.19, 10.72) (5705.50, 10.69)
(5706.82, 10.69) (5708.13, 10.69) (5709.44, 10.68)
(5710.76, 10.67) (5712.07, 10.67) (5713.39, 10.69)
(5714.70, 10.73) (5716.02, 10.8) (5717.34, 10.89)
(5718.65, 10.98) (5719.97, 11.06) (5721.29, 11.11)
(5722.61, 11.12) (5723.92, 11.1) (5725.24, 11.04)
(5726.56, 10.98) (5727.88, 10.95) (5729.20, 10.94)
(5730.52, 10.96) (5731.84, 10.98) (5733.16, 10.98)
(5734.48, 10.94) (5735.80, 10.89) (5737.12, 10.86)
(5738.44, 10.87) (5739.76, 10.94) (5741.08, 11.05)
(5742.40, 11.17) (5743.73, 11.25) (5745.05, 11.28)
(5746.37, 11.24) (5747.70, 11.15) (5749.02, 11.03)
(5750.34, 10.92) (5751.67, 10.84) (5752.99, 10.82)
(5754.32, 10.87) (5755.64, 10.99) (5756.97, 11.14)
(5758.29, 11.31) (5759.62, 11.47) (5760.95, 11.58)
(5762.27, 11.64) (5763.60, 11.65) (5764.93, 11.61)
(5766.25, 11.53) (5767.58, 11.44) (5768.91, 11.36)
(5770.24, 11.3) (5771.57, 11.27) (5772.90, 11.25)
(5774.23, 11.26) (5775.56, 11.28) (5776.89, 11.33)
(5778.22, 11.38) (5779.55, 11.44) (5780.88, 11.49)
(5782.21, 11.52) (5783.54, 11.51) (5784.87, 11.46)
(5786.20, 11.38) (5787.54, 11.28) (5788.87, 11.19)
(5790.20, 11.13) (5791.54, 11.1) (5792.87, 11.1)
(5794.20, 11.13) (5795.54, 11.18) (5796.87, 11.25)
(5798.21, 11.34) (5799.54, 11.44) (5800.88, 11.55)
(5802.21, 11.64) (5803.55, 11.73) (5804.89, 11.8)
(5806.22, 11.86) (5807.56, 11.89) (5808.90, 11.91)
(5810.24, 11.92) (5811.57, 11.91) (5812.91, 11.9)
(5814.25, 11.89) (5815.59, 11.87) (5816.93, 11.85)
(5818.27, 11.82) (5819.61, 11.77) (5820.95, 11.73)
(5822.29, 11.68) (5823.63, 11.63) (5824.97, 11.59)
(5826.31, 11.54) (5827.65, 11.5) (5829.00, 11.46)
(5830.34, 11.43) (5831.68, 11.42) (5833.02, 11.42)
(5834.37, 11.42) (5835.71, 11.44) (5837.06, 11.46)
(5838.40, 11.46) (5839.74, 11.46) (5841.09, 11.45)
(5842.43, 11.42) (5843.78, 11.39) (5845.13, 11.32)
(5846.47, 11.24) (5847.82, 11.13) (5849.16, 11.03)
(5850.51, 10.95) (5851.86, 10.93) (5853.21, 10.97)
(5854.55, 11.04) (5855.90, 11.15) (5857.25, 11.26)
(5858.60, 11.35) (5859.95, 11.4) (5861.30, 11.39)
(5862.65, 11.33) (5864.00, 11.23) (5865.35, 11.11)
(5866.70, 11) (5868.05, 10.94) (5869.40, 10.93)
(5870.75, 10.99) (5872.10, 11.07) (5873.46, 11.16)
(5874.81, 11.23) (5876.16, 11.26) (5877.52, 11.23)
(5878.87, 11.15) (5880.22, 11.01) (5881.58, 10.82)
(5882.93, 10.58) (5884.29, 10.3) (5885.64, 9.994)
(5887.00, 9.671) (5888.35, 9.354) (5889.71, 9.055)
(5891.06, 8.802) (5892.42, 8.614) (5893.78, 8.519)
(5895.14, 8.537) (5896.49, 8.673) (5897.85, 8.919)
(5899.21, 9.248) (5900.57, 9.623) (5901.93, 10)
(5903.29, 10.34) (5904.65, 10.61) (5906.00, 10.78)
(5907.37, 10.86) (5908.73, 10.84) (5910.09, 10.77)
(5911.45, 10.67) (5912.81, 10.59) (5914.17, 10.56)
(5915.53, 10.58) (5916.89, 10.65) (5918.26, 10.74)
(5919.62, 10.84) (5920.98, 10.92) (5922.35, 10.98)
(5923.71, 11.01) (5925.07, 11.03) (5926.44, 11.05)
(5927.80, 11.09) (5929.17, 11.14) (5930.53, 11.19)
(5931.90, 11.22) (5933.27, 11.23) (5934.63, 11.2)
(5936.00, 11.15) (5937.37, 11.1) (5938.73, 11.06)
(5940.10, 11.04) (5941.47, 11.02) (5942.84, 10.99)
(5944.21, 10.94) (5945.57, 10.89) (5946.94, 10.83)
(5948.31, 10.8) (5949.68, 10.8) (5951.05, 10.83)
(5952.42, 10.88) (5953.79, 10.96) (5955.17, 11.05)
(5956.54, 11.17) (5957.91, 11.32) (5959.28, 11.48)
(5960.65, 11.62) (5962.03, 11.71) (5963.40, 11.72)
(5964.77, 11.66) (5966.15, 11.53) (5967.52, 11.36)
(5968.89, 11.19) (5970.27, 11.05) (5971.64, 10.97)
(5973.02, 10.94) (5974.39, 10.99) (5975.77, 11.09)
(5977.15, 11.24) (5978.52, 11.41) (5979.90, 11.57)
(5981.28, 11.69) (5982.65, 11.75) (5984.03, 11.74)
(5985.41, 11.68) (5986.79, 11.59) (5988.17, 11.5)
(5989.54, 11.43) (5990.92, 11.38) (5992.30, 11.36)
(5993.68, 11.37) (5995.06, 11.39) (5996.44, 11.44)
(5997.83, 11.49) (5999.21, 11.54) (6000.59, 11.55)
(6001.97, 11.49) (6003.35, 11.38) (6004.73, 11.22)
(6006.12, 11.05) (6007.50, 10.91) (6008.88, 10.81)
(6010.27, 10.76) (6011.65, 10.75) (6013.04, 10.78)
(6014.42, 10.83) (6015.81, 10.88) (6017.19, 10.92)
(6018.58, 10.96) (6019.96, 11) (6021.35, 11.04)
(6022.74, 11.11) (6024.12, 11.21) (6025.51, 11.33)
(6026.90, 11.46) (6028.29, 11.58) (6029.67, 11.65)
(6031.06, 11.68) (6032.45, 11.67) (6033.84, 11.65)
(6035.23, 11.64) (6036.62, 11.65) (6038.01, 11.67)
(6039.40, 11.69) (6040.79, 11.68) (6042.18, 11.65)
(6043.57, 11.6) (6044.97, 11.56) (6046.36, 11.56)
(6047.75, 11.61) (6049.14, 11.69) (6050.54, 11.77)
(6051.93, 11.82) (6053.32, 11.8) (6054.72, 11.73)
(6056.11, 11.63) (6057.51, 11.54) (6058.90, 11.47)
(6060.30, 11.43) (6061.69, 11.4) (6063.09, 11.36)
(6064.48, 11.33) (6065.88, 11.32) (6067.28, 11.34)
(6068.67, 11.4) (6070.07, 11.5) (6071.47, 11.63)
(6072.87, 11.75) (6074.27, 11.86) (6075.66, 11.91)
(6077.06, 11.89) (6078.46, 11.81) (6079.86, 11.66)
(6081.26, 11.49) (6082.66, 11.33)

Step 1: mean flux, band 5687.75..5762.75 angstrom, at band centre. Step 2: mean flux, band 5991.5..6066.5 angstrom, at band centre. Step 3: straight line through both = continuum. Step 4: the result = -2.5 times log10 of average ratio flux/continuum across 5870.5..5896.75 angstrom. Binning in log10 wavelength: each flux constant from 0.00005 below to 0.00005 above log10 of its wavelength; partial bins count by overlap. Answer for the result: 0.11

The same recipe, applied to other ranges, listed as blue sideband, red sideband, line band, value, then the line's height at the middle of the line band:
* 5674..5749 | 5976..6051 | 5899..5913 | 0.08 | 11.2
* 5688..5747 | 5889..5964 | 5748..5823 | -0.06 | 10.9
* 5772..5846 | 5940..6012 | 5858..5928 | 0.09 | 11.4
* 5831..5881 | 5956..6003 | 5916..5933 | 0.03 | 11.3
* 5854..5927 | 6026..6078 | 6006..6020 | 0.05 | 11.3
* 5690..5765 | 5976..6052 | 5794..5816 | -0.05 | 11.1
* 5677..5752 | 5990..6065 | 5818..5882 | -0.01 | 11.2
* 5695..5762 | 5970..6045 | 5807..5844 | -0.05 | 11.1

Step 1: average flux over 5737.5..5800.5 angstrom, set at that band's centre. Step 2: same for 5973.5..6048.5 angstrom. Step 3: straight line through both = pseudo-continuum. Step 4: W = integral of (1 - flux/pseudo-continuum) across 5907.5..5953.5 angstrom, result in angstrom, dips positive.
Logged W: 1.6 angstrom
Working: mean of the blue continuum 11.3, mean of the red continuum 11.4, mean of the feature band 10.9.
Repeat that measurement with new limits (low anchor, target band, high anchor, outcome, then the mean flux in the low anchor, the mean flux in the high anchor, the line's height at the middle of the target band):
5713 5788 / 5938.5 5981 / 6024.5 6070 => 1.0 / 11.2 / 11.6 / 11.5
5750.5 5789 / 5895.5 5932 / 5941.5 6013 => 2.4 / 11.3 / 11.3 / 11.3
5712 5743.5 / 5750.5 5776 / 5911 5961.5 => -0.8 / 11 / 11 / 11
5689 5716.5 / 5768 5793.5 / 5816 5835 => 0.1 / 10.9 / 11.6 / 11.3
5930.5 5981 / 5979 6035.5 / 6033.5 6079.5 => 0.4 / 11.2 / 11.6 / 11.4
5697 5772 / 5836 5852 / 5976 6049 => -0.2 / 11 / 11.4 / 11.2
